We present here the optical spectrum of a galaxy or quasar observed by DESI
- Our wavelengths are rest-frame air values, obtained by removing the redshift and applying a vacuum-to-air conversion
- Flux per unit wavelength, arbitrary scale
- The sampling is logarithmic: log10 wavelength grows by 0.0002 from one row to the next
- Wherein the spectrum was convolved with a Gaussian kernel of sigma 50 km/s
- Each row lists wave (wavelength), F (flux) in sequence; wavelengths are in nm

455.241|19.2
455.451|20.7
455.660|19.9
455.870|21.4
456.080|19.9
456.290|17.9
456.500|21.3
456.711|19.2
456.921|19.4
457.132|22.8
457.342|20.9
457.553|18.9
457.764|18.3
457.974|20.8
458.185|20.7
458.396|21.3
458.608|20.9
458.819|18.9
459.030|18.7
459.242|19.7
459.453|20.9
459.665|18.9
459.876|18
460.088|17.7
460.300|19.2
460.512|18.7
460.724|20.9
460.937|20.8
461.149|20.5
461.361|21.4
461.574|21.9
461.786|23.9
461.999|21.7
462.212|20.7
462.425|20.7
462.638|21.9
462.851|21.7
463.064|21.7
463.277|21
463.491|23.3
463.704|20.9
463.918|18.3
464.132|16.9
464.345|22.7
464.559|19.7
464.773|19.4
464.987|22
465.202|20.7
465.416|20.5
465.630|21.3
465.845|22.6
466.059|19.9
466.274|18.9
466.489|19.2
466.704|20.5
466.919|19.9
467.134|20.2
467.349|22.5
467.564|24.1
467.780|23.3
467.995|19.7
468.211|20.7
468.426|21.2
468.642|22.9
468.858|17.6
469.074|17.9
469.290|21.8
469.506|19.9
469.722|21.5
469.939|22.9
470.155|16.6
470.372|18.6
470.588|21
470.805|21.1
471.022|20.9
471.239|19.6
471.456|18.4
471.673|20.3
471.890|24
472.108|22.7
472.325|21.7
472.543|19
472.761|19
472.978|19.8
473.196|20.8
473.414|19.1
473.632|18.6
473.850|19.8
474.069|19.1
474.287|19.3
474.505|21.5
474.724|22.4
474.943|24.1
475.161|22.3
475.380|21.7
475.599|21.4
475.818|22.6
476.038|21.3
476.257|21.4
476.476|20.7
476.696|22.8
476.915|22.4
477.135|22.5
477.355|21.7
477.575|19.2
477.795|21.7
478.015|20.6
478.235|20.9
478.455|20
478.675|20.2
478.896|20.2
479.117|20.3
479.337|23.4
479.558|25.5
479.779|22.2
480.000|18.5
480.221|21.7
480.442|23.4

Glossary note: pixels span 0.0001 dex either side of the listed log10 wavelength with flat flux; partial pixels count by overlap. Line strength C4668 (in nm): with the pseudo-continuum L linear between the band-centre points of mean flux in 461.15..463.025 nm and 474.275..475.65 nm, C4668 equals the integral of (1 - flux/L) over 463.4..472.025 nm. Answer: 0.49 nm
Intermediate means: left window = 21.7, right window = 22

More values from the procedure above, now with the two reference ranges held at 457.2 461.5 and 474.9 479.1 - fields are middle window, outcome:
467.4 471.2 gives 0.00 nm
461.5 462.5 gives -0.09 nm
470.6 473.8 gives 0.09 nm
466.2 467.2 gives 0.04 nm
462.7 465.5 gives -0.06 nm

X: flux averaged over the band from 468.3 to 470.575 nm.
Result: 20.1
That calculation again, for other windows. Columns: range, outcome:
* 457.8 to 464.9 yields 20.4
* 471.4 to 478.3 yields 21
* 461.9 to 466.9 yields 20.7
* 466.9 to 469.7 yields 21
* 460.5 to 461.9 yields 21.3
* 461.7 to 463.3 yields 21.7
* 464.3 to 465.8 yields 20.9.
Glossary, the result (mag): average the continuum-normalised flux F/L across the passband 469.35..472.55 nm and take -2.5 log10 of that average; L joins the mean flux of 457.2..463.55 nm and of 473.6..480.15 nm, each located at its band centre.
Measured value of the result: 0.02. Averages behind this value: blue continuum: 20.5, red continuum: 21.3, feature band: 20.6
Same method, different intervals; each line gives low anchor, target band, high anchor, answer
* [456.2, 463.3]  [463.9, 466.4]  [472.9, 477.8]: 0.017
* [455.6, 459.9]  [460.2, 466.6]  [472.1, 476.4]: -0.026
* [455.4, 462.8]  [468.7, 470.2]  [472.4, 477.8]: 0.039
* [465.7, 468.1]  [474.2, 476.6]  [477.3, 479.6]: -0.033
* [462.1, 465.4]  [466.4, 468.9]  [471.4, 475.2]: -0.019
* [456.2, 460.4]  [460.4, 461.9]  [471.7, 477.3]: -0.062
